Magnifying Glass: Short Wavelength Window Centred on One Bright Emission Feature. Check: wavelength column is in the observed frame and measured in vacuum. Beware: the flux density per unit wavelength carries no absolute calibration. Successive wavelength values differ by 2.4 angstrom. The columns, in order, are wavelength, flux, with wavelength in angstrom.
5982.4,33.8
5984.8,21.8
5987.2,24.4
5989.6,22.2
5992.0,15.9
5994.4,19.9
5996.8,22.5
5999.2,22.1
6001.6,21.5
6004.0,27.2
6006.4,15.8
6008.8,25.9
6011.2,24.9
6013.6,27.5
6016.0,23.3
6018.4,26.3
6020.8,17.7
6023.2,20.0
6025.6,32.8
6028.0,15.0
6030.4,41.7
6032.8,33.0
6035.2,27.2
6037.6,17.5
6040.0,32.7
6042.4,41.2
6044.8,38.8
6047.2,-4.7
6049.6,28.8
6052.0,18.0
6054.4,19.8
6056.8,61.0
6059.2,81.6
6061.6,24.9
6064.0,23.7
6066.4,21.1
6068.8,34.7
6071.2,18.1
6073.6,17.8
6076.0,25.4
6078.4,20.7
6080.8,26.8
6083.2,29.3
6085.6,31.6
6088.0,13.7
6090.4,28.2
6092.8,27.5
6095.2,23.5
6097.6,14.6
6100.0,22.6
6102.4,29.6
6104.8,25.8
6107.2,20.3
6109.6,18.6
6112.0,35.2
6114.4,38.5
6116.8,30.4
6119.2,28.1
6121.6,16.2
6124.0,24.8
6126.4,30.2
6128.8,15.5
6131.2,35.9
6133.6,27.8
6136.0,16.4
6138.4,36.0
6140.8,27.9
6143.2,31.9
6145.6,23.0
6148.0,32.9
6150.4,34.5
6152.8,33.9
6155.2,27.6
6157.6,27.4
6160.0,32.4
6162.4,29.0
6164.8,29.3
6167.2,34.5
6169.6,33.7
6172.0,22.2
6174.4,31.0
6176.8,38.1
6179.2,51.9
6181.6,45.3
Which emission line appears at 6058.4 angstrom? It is Hbeta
